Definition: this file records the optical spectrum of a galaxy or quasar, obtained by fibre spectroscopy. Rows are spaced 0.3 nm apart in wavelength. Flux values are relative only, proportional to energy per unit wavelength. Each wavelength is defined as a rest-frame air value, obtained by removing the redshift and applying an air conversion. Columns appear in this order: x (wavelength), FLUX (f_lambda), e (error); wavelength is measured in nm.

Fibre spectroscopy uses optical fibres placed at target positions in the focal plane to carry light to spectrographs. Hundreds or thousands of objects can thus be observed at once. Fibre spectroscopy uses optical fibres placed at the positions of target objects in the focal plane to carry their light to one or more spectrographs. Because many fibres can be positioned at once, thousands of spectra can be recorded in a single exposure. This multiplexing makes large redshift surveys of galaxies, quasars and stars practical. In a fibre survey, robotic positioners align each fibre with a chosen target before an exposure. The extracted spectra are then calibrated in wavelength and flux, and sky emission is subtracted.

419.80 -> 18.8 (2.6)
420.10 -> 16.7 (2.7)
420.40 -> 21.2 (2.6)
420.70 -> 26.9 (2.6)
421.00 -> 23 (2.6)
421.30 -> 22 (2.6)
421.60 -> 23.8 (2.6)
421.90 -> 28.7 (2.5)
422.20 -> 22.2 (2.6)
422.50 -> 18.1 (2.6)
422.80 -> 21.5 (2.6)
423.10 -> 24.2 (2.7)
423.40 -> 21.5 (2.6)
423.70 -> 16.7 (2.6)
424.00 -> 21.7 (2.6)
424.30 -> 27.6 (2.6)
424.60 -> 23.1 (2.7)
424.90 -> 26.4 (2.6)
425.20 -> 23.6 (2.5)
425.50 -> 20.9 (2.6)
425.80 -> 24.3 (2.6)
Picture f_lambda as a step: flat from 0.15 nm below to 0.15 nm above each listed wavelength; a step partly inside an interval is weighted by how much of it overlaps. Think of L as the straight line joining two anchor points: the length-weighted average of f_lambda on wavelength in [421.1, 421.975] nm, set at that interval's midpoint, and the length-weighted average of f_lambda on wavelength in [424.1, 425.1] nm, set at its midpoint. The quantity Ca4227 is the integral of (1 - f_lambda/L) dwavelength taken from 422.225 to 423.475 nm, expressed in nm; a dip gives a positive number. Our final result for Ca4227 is 0.17 nm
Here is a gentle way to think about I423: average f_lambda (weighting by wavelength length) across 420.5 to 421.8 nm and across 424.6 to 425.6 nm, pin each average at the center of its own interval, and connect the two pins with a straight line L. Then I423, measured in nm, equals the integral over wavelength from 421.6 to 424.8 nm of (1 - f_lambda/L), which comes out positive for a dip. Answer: 0.16 nm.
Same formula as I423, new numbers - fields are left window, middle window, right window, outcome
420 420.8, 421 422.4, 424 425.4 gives -0.083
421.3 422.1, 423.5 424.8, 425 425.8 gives 0.068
